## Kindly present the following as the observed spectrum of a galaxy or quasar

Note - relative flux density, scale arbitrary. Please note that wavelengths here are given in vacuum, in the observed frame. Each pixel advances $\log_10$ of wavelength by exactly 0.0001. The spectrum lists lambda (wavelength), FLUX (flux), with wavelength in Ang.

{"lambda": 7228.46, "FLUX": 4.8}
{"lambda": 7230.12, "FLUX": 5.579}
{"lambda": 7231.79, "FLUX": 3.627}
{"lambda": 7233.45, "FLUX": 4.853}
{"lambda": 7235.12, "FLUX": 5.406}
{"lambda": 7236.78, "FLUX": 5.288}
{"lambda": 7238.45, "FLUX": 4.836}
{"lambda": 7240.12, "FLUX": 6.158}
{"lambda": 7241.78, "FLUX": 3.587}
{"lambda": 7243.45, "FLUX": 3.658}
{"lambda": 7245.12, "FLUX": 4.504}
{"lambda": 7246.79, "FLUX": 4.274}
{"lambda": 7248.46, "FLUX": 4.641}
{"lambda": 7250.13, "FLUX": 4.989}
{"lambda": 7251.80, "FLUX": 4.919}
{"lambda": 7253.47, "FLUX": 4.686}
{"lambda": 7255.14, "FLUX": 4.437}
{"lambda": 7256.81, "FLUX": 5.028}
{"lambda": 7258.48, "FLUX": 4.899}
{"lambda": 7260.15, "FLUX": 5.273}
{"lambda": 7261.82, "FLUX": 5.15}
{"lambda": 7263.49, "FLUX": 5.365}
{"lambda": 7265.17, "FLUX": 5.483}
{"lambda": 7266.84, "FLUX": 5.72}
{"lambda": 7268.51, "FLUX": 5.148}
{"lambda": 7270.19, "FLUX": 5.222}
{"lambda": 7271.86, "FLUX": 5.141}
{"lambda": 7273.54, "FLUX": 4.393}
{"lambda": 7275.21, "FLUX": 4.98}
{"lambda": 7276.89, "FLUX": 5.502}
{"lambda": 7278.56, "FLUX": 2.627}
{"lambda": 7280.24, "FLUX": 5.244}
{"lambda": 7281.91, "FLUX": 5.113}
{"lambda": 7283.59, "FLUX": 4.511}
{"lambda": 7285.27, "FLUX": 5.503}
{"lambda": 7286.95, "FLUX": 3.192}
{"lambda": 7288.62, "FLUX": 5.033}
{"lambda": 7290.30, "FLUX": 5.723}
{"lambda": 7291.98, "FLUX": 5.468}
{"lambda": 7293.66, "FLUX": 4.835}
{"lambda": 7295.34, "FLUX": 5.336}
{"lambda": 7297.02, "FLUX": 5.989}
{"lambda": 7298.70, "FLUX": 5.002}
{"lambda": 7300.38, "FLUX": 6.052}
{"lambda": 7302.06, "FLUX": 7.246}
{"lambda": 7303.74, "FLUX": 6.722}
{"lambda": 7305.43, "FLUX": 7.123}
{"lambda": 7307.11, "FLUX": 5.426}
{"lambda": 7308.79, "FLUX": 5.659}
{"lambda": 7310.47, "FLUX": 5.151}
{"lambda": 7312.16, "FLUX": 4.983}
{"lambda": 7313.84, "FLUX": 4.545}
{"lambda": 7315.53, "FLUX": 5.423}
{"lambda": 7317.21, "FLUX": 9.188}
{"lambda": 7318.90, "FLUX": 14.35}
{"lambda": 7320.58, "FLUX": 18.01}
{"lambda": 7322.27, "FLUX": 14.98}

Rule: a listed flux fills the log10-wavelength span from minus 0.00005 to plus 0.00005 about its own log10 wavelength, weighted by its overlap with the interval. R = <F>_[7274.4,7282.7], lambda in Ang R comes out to 4.69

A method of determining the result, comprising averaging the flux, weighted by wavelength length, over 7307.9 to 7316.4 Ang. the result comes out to 5.17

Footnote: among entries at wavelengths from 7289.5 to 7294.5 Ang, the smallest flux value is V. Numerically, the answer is 4.835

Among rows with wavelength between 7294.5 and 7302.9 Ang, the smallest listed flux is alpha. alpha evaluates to 5.002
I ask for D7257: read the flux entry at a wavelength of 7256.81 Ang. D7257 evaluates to 5.028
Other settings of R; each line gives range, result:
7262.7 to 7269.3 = 5.43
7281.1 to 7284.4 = 4.81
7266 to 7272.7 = 5.31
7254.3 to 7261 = 4.91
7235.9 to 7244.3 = 4.71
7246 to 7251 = 4.64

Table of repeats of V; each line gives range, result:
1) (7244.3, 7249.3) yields 4.274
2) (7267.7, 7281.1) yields 2.627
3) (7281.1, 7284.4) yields 4.511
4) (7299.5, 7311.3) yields 5.151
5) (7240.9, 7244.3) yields 3.587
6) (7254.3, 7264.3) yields 4.437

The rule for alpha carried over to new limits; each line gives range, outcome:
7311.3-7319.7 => 4.545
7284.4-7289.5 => 3.192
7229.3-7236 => 3.627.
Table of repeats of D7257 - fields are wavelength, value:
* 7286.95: 3.192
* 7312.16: 4.983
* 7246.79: 4.274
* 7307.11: 5.426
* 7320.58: 18.01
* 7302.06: 7.246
